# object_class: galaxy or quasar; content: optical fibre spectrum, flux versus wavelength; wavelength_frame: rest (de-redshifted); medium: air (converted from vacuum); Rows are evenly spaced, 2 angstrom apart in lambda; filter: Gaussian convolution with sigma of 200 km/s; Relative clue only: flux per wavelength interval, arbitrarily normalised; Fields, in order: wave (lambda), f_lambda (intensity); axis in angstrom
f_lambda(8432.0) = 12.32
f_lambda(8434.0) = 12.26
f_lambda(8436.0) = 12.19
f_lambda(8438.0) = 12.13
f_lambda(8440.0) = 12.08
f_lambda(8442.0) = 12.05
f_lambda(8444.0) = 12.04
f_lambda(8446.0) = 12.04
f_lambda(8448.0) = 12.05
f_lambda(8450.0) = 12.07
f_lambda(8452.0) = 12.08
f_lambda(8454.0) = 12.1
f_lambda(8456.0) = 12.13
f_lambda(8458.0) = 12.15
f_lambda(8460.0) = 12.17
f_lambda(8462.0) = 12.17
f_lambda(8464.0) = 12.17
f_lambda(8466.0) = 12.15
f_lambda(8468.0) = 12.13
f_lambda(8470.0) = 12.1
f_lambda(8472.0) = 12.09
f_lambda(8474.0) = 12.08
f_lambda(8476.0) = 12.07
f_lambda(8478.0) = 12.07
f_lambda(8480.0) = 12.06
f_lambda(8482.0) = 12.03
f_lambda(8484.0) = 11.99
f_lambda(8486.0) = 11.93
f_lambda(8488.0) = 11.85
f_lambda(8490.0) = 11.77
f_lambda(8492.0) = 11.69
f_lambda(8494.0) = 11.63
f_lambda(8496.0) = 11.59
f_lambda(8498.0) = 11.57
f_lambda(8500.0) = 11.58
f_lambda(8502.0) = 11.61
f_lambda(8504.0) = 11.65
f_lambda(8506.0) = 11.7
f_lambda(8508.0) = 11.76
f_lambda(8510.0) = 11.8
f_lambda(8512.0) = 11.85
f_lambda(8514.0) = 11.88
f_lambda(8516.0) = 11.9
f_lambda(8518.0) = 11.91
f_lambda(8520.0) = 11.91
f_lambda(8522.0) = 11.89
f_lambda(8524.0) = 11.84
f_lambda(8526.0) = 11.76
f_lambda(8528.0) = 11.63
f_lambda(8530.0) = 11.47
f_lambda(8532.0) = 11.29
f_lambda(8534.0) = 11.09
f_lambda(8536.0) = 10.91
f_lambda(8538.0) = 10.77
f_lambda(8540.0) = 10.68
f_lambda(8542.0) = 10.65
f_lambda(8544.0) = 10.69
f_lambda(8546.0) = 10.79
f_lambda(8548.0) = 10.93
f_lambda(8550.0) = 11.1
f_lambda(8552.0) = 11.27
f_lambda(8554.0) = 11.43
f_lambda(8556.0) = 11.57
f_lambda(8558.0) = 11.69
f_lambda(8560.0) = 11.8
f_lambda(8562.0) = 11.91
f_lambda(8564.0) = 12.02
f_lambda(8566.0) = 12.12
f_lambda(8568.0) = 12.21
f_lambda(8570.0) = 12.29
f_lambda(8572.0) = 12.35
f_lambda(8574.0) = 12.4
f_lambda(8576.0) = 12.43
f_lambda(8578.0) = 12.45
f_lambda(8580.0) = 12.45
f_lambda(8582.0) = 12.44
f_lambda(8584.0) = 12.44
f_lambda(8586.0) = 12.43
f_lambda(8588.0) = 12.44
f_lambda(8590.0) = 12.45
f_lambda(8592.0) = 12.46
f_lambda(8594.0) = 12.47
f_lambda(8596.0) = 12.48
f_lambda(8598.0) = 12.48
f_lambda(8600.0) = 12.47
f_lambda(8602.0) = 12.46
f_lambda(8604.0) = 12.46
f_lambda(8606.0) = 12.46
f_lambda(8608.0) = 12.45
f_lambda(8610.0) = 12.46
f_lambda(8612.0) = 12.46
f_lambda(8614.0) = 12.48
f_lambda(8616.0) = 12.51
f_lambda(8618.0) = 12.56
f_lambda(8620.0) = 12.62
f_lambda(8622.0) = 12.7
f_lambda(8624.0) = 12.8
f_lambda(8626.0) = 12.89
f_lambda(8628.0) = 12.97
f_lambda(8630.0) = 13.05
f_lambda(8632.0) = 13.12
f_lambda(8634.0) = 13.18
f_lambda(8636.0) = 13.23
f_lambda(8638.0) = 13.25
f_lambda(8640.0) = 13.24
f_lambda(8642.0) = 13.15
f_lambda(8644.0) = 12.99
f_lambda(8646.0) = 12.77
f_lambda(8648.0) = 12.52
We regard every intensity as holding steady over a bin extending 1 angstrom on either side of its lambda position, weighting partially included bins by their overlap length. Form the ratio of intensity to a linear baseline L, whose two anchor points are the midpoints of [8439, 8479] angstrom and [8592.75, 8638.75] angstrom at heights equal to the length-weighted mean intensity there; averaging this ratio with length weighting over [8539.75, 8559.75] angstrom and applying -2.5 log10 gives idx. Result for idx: 0.12 mag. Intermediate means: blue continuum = 12.1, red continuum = 12.7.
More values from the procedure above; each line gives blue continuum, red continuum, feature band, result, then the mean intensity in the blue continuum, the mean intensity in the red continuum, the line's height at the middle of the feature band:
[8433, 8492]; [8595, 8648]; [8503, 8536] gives 0.06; 12.1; 12.8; 12.3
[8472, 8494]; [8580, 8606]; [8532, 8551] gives 0.13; 11.9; 12.5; 12.2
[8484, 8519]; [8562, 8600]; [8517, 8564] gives 0.06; 11.8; 12.4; 12.1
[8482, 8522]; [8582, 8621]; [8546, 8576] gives 0.04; 11.8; 12.5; 12.2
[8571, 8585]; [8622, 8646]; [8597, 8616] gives 0.02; 12.4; 13.1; 12.7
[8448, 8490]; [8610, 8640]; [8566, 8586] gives 0.02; 12.1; 12.8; 12.6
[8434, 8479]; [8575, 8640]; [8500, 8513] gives 0.05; 12.1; 12.6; 12.3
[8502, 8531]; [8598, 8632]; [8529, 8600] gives 0.04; 11.8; 12.6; 12.2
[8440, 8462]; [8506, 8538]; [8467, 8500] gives 0.00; 12.1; 11.6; 11.9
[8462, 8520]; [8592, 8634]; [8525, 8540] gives 0.08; 11.9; 12.6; 12.1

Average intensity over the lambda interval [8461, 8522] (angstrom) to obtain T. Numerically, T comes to 11.9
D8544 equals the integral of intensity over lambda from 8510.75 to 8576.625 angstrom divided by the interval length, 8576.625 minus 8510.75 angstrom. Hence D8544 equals 11.6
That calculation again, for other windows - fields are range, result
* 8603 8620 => 12.5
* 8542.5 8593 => 11.9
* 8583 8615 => 12.5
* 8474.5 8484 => 12.1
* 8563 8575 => 12.2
